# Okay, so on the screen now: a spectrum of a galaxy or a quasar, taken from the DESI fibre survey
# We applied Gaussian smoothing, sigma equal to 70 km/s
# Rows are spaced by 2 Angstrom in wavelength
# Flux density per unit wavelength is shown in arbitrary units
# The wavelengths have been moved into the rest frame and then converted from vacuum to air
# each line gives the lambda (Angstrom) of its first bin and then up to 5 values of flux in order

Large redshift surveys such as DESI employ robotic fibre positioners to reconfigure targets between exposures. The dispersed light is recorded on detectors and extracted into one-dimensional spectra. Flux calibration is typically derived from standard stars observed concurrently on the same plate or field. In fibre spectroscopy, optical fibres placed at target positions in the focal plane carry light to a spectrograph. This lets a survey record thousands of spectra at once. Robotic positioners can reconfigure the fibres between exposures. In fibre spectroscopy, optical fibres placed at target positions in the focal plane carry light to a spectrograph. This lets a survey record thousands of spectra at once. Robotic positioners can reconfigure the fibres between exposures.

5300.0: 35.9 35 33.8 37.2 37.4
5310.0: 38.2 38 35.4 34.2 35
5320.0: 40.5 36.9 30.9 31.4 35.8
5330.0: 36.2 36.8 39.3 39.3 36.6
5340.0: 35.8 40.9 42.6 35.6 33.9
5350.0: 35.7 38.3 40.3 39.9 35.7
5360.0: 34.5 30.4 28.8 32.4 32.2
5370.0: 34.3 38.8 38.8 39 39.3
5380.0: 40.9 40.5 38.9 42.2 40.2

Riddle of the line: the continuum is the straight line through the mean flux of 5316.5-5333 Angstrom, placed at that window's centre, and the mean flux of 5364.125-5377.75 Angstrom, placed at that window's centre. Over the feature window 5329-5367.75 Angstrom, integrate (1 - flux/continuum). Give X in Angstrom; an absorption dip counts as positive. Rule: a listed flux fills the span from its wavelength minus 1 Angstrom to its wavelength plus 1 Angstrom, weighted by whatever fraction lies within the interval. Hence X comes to -0.9 Angstrom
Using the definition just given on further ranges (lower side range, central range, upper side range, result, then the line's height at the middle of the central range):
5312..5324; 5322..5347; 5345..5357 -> -0.1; 36.7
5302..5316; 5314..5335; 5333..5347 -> 1.0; 37.5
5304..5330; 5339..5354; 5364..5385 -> -0.5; 36.5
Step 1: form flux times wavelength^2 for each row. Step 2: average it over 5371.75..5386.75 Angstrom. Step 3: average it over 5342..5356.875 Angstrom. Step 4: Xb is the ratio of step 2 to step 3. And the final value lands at 1.05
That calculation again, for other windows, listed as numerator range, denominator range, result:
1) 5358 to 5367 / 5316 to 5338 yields 0.90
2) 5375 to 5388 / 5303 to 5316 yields 1.13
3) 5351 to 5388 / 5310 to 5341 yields 1.04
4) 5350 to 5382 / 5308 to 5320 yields 1.01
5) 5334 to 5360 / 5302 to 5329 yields 1.07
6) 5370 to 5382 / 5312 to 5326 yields 1.13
